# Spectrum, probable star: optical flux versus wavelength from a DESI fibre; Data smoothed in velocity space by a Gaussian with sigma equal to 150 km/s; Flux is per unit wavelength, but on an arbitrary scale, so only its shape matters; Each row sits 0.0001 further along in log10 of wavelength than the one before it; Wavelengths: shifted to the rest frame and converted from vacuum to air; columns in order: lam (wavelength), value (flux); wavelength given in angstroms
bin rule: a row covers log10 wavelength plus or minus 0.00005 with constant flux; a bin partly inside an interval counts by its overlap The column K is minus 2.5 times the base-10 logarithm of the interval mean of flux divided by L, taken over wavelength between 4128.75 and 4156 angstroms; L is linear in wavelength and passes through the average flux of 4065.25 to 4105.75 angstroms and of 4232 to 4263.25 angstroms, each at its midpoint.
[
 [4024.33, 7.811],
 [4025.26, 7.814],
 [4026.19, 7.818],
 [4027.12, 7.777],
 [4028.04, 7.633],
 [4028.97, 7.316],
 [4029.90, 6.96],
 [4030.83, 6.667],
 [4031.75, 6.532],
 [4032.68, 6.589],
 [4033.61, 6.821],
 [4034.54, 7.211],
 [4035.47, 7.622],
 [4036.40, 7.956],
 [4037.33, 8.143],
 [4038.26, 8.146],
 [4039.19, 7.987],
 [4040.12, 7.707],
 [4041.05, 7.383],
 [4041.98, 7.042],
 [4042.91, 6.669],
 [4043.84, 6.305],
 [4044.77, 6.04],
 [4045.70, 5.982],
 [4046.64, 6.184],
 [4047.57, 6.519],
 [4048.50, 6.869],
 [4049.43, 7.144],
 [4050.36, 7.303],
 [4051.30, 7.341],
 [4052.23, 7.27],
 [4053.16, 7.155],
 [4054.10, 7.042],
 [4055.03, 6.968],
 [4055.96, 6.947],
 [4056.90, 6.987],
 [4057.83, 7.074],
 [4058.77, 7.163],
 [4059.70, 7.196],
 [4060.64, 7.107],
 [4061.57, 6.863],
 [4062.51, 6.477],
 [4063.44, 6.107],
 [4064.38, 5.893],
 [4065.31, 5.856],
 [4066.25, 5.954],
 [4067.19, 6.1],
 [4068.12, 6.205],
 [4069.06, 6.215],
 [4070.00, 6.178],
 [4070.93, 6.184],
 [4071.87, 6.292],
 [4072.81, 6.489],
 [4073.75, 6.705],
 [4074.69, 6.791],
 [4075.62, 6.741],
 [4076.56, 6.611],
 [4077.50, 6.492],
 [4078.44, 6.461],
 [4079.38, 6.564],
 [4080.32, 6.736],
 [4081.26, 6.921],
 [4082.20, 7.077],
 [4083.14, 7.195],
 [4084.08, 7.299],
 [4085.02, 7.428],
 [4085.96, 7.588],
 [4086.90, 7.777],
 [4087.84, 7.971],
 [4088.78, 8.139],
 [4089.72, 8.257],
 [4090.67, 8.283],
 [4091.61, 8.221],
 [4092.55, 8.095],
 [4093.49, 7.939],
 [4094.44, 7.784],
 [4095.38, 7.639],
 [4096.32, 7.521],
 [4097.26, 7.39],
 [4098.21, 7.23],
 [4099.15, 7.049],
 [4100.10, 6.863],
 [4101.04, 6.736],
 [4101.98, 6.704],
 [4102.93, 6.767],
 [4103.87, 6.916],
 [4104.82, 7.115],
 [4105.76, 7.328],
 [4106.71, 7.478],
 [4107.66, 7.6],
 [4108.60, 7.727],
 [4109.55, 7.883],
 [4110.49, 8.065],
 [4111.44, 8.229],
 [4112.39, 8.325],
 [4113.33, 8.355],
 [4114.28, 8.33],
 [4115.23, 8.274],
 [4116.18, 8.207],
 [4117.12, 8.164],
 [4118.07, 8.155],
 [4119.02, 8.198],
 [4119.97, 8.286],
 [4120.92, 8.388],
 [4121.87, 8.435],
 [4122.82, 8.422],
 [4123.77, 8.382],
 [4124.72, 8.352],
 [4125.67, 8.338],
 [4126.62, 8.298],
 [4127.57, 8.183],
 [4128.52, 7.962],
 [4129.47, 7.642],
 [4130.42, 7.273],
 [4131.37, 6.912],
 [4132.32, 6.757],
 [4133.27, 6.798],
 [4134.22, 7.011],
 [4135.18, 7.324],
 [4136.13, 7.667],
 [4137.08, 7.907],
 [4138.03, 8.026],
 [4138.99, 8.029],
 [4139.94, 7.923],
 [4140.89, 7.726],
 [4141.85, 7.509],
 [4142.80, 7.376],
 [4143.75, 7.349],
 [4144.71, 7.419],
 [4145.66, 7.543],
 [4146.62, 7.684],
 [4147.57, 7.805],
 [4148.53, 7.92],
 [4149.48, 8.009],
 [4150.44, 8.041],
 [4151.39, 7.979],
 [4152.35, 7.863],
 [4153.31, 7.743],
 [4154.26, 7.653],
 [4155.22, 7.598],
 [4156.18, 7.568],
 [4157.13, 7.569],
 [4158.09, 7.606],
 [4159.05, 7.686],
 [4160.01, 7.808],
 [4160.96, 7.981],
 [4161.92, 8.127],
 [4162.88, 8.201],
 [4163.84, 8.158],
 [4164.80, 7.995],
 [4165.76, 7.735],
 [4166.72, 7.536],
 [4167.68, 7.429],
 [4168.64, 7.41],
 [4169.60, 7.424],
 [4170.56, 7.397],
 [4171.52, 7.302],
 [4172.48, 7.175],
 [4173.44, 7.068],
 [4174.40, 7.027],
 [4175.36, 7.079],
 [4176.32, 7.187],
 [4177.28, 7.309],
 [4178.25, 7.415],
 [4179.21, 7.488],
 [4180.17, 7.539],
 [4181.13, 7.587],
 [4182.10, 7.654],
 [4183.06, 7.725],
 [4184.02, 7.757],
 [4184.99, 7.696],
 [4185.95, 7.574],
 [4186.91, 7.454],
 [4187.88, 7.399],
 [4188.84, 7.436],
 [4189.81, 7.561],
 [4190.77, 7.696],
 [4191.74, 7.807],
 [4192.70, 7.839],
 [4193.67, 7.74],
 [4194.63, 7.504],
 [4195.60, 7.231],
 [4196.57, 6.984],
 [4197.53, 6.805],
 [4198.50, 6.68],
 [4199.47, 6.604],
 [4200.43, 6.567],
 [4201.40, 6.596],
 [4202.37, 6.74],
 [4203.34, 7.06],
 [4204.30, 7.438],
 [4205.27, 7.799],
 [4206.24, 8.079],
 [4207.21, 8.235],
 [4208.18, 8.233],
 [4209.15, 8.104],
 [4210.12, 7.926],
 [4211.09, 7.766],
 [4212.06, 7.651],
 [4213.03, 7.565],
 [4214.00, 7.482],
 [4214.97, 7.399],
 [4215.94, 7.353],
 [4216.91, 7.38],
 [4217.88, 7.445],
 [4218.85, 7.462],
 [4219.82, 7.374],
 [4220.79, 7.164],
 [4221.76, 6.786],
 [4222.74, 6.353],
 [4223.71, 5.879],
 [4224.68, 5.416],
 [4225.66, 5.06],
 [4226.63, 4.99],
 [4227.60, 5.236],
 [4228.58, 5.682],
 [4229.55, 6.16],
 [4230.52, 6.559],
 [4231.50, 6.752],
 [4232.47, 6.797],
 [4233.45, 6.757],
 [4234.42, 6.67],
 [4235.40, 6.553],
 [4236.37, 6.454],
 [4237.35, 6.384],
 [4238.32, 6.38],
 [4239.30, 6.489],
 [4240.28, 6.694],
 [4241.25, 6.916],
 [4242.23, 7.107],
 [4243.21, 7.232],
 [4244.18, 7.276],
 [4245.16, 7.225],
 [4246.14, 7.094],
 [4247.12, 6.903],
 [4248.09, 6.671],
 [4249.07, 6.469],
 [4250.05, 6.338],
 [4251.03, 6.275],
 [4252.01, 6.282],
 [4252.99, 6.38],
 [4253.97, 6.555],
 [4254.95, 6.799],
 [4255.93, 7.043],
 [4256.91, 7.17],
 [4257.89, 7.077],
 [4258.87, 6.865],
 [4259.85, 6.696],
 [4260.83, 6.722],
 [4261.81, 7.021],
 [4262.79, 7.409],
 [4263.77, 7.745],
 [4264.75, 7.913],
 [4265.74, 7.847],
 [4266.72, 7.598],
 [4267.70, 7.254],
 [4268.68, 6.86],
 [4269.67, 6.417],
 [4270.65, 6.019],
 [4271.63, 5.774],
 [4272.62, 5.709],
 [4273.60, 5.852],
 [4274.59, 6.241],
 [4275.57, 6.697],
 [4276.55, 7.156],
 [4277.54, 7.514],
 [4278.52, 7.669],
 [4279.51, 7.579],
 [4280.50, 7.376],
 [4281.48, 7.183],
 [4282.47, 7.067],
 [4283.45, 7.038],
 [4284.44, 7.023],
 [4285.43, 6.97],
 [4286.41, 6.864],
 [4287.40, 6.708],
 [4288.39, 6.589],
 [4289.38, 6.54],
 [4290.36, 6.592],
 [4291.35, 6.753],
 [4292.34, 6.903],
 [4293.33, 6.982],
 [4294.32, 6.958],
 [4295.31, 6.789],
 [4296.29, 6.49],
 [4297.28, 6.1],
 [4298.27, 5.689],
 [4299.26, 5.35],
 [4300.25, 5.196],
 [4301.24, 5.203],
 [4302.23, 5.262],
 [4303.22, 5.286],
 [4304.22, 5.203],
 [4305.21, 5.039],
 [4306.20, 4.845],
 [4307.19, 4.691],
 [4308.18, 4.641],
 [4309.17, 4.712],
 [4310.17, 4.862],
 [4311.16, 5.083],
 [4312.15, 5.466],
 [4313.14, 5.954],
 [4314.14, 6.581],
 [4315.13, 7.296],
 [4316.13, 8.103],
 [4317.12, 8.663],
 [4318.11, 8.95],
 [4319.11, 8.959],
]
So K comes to -0.10 mag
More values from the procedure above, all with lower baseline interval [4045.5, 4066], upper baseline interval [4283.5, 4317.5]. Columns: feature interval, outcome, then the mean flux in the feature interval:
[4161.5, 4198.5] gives -0.165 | 7.5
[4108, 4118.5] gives -0.225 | 8.15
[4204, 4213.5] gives -0.233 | 7.88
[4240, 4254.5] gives -0.085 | 6.76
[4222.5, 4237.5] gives 0.036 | 6.1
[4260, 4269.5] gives -0.179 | 7.32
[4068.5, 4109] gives -0.074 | 7.17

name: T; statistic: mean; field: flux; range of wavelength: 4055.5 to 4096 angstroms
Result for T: 6.98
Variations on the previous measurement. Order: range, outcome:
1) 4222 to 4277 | 6.61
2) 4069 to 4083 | 6.59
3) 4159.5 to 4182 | 7.54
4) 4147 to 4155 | 7.87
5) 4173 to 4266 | 7.05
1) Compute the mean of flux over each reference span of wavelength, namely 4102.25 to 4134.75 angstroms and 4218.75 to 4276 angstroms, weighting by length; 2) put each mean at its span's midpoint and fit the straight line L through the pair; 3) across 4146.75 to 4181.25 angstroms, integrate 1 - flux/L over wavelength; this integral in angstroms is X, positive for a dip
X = -1.0 angstroms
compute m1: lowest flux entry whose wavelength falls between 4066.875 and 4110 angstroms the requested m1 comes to 6.1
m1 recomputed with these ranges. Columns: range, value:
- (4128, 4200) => 6.604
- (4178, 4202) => 6.567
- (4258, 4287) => 5.709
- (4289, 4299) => 5.689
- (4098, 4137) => 6.704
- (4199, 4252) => 4.99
